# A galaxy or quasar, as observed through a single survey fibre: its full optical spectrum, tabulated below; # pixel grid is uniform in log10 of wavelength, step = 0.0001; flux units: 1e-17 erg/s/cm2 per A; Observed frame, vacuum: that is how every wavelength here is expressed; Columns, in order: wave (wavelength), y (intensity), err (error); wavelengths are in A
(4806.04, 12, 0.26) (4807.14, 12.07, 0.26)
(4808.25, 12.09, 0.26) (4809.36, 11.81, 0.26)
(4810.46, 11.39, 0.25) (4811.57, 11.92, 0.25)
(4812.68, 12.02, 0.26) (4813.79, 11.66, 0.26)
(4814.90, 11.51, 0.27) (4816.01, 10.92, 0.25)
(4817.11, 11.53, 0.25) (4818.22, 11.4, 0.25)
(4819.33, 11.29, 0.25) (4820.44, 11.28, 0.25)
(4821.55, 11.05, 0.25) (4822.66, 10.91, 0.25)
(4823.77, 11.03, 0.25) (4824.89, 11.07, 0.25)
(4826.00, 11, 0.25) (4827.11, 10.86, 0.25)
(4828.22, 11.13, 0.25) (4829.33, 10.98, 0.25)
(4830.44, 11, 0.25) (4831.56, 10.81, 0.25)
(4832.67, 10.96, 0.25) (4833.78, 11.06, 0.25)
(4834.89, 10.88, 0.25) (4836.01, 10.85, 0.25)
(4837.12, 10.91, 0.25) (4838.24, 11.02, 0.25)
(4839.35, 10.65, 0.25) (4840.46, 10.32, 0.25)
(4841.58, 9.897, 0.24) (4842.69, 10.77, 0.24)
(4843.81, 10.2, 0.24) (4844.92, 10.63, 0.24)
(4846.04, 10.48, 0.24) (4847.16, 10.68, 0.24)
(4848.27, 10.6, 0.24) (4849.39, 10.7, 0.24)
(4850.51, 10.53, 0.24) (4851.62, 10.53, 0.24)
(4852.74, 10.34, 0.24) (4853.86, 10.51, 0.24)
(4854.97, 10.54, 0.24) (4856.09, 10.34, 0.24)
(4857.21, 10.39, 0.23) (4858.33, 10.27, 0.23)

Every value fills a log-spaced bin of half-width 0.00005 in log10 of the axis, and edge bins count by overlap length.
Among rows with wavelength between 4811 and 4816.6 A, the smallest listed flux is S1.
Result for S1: 10.92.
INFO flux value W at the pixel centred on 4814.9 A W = 11.51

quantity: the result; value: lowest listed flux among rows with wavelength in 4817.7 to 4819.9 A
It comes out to 11.29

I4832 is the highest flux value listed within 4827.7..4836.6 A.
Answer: 11.13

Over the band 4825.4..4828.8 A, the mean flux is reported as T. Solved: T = 11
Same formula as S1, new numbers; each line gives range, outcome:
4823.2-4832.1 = 10.81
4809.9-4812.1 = 11.39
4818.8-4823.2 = 10.91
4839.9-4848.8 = 9.897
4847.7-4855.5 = 10.34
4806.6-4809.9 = 11.81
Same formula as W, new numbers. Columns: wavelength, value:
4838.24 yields 11.02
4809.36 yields 11.81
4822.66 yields 10.91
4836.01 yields 10.85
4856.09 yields 10.34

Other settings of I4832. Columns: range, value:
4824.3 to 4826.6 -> 11.07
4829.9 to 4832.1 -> 11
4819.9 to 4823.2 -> 11.28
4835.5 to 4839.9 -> 11.02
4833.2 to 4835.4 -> 11.06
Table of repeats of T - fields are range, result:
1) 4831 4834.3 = 10.9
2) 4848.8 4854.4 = 10.5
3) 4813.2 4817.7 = 11.4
